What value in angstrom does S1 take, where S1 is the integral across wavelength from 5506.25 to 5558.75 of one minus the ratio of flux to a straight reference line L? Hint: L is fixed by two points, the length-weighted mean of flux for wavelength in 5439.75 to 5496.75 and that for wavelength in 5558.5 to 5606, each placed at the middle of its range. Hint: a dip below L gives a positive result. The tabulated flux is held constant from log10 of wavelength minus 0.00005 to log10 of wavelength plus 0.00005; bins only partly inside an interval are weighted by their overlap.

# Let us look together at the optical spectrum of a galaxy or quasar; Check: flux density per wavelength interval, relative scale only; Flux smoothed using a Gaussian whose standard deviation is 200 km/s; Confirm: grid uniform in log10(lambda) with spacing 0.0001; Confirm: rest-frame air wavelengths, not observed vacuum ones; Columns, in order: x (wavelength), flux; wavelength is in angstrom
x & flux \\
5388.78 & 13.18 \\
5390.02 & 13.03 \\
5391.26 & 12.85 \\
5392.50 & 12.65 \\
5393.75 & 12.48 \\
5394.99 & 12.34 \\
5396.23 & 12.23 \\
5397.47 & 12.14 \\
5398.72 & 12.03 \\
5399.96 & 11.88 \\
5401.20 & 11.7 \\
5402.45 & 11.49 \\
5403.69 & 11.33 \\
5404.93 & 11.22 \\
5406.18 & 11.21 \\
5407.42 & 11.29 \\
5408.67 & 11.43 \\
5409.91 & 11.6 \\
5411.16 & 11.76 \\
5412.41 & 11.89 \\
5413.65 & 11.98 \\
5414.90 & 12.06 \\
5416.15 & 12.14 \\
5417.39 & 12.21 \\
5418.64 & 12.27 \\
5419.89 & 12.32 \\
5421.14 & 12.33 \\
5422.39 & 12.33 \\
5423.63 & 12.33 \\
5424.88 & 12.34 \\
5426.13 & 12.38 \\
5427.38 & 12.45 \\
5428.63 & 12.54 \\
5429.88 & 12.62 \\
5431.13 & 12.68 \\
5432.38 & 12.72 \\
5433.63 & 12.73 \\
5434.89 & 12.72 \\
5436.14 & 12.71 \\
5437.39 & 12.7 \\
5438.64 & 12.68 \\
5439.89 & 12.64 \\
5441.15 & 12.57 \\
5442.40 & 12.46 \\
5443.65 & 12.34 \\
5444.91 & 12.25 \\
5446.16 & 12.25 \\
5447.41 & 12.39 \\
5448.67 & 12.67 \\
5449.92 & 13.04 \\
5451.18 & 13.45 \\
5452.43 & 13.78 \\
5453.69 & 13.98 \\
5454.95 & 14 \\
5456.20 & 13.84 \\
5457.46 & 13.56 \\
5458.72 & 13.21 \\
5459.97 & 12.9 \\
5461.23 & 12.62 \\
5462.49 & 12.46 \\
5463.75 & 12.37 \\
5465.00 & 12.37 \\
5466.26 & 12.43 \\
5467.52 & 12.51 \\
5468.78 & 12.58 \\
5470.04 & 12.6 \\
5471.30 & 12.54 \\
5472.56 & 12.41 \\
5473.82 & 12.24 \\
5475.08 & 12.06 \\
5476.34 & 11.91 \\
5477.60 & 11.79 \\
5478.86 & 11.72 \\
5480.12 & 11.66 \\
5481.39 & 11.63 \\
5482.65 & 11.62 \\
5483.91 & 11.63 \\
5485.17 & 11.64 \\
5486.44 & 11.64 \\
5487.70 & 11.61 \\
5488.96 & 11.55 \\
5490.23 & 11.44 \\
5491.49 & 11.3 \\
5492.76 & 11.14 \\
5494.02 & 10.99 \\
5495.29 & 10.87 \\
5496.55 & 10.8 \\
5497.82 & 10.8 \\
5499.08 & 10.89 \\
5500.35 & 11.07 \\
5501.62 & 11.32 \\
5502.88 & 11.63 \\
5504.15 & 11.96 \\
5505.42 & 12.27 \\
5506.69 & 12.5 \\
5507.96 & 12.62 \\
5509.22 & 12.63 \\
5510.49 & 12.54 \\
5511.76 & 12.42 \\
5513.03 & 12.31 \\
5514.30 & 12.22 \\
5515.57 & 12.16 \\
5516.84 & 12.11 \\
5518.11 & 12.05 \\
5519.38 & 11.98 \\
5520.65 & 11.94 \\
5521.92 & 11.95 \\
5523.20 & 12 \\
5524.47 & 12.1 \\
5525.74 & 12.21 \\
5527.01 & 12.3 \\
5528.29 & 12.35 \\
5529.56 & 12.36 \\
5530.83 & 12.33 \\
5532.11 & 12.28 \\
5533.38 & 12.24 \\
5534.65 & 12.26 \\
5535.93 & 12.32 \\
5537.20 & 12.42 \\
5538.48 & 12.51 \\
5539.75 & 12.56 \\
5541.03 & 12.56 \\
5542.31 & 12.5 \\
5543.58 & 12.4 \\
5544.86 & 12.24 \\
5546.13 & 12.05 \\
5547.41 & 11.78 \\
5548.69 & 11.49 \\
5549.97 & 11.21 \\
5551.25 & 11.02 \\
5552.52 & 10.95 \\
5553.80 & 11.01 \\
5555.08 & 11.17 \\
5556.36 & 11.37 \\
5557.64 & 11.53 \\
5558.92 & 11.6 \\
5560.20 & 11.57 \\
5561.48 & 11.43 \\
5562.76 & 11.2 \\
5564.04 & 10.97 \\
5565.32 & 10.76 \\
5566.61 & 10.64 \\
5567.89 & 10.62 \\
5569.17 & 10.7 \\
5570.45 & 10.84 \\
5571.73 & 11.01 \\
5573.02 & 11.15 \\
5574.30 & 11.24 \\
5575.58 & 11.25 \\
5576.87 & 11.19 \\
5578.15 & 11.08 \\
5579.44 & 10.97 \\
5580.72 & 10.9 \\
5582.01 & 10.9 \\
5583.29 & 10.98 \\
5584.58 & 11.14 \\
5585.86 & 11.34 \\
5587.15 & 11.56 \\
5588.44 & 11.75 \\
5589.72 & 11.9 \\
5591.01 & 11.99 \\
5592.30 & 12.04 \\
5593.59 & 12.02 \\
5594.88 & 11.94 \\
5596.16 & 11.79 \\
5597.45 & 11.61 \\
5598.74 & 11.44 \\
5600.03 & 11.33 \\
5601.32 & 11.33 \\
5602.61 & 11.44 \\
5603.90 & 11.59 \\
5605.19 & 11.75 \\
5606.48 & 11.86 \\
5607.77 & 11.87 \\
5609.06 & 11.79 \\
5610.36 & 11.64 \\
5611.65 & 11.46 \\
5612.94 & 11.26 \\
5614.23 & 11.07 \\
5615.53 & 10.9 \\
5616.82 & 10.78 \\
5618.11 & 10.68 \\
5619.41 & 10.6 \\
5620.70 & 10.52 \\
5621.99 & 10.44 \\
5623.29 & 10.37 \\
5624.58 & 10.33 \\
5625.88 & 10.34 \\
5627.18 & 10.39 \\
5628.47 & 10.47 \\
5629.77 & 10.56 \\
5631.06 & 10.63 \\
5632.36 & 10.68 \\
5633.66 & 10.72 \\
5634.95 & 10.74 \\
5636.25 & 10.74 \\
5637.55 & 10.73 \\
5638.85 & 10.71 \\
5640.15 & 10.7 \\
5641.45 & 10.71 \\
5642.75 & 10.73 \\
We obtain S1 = -1.40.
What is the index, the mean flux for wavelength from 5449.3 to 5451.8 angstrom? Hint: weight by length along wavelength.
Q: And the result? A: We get 13.2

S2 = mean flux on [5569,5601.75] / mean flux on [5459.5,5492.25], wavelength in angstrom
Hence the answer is 0.94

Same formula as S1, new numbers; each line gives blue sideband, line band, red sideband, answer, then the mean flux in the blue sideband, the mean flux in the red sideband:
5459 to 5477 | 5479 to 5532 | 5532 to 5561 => 1.5 angstrom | 12.4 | 11.9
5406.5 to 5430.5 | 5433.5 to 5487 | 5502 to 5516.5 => -1.6 angstrom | 12.1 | 12.3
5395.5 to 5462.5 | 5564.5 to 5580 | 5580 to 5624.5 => 0.8 angstrom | 12.4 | 11.3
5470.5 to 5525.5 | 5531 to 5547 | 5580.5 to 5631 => -1.1 angstrom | 11.8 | 11.2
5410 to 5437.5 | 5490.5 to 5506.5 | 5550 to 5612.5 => 0.8 angstrom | 12.3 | 11.3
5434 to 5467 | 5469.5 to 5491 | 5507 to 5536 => 1.3 angstrom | 12.9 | 12.2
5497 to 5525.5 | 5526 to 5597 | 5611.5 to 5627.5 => -1.4 angstrom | 12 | 10.7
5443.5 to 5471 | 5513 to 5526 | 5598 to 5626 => 0.1 angstrom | 12.9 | 11.1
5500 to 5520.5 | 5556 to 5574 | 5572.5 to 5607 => 0.9 angstrom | 12.1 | 11.5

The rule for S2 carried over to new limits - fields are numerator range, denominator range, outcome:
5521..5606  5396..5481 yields 0.94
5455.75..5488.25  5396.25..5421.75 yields 1.04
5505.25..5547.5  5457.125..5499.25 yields 1.03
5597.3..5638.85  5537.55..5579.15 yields 0.96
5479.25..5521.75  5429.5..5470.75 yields 0.92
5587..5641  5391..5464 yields 0.90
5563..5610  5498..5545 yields 0.93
